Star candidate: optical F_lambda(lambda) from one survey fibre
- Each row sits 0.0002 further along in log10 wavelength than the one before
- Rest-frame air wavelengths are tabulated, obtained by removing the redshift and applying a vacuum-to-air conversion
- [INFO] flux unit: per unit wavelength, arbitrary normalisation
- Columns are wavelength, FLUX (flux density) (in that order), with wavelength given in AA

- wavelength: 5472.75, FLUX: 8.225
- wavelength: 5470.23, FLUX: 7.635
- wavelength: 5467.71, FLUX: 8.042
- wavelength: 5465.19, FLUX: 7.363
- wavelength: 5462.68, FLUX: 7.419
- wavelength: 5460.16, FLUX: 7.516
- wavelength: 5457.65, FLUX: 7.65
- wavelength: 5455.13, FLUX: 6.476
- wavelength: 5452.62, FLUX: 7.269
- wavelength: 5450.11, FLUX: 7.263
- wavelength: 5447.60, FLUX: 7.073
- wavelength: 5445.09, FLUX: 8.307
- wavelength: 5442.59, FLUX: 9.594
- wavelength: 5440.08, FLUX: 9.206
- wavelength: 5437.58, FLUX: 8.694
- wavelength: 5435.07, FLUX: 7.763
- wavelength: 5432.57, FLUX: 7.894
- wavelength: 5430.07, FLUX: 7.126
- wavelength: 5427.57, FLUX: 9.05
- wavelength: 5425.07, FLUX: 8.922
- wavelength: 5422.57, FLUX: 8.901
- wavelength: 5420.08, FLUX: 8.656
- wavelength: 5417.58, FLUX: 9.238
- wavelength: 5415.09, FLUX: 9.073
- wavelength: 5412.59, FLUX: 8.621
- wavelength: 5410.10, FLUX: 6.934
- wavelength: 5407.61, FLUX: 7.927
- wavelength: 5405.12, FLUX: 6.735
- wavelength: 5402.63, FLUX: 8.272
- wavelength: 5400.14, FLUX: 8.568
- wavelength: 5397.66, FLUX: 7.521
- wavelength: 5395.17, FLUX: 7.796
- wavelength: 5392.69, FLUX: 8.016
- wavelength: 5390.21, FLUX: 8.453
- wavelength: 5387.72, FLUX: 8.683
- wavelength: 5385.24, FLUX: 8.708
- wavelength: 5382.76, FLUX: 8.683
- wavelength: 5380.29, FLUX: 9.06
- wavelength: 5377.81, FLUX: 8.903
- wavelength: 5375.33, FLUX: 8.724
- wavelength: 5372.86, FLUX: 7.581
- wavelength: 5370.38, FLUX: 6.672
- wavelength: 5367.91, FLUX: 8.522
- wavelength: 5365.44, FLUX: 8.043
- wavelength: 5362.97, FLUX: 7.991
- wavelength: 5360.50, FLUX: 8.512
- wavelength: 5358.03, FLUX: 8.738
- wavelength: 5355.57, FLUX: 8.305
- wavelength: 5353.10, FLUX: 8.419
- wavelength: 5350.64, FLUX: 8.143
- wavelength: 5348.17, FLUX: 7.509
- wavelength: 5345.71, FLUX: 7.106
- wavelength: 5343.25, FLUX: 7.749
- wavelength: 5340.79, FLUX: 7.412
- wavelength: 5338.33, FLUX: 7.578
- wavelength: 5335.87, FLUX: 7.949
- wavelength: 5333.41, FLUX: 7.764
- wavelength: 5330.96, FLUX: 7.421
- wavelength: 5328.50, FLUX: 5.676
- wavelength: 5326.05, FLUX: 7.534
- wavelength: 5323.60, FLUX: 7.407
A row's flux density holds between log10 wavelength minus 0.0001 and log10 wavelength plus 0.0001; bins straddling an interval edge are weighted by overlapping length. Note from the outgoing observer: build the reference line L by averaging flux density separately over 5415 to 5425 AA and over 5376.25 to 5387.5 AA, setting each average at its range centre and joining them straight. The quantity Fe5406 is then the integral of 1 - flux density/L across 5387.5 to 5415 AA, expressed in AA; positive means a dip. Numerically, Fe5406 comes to 2.8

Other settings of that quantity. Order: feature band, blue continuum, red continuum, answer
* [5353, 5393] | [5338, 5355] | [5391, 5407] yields -2.9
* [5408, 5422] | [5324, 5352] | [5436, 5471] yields -1.4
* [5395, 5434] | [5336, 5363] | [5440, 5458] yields -1.9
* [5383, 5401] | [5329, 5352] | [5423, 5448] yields -0.5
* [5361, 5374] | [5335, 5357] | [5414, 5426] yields 0.5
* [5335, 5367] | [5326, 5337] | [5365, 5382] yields -1.1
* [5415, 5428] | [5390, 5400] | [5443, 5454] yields -1.9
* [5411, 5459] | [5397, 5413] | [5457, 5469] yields -3.5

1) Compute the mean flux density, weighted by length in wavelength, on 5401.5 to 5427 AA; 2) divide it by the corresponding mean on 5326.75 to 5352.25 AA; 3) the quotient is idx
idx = 1.1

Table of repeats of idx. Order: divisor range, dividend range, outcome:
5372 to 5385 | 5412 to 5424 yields 1.03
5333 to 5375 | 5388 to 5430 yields 1.05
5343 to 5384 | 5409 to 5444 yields 1.05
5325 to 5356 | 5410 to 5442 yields 1.13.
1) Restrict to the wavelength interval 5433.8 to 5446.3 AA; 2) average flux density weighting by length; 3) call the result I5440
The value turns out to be 8.72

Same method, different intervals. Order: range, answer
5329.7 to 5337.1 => 7.7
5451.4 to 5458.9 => 7.13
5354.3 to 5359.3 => 8.52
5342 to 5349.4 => 7.46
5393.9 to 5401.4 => 7.97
